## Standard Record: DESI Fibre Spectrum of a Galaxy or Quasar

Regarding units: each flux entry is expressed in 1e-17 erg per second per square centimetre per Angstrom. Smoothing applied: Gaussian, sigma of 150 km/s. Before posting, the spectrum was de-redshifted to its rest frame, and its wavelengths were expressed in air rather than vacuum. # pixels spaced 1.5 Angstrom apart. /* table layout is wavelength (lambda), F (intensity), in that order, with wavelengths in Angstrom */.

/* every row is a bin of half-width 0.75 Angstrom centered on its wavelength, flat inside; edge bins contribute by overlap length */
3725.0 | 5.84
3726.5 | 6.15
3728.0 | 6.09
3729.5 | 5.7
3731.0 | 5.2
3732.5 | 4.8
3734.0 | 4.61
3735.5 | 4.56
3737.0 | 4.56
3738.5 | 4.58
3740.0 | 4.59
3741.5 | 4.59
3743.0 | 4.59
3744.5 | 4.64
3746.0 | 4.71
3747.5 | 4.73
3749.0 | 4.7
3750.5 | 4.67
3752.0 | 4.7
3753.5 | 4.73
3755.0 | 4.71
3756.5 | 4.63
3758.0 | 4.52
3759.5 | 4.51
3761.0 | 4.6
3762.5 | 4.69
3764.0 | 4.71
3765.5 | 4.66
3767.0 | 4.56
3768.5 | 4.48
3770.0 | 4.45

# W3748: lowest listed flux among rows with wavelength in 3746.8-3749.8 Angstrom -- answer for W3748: 4.7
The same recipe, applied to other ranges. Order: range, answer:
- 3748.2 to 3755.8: 4.67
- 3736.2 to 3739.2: 4.56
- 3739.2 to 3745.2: 4.59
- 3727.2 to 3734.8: 4.61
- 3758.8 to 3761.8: 4.51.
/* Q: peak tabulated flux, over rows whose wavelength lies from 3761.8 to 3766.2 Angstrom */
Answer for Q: 4.71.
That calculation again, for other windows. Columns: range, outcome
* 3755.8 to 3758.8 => 4.63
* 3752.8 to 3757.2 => 4.73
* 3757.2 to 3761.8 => 4.6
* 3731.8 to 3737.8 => 4.8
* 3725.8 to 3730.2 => 6.15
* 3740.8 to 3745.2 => 4.64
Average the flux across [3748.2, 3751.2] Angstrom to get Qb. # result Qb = 4.69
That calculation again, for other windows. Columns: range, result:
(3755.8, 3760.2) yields 4.55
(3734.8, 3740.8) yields 4.57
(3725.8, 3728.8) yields 6.11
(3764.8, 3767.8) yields 4.61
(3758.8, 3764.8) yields 4.63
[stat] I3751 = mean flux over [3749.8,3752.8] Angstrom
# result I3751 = 4.69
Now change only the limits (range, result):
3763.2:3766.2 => 4.69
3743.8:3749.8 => 4.7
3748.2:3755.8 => 4.7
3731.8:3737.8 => 4.63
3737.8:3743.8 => 4.59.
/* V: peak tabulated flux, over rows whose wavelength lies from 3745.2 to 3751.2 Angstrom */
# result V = 4.73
